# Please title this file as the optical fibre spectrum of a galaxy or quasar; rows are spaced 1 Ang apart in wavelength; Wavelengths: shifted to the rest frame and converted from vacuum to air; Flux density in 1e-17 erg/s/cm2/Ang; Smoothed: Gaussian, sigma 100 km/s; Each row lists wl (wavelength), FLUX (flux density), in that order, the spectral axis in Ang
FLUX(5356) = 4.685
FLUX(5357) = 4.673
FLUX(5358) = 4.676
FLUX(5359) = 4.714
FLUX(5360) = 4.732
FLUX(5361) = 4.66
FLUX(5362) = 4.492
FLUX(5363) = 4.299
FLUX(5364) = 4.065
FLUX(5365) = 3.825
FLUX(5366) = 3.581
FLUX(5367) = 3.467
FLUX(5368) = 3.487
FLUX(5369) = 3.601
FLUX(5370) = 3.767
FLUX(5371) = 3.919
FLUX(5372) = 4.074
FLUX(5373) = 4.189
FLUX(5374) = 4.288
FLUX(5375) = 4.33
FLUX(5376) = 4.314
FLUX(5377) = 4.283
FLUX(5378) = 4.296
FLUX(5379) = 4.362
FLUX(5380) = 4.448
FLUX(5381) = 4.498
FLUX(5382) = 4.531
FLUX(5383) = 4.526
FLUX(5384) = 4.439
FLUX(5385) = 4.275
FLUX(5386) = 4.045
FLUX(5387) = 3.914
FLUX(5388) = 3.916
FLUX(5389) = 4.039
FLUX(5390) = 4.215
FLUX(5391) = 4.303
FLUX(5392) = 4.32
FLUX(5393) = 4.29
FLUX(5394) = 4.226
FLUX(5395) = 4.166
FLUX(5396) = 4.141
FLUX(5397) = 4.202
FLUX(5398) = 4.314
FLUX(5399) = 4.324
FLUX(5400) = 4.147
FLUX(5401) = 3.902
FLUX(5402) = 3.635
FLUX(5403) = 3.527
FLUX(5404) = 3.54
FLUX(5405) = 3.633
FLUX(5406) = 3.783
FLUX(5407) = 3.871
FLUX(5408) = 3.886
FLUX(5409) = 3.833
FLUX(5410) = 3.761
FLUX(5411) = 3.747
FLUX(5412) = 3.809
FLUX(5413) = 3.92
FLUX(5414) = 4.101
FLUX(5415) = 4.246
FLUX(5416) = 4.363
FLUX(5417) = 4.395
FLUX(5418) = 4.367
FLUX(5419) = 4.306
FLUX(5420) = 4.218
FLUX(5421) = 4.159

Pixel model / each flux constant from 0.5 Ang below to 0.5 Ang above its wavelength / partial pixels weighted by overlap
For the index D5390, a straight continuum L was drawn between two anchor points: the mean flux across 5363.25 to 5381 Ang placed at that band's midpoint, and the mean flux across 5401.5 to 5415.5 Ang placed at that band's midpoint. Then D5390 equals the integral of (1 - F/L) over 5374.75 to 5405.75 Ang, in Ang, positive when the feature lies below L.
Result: -1.9 Ang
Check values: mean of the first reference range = 4.03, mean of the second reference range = 3.81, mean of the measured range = 4.16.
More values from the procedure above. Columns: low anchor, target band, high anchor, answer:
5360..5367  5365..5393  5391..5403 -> 0.1 Ang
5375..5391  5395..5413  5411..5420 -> 1.3 Ang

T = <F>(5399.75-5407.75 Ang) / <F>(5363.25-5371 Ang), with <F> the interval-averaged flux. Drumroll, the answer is 1.01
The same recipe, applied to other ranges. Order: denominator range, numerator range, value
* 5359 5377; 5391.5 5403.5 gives 1.00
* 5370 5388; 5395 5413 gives 0.92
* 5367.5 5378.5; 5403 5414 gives 0.93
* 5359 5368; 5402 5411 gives 0.90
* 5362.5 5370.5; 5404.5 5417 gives 1.05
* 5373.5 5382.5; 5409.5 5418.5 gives 0.93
